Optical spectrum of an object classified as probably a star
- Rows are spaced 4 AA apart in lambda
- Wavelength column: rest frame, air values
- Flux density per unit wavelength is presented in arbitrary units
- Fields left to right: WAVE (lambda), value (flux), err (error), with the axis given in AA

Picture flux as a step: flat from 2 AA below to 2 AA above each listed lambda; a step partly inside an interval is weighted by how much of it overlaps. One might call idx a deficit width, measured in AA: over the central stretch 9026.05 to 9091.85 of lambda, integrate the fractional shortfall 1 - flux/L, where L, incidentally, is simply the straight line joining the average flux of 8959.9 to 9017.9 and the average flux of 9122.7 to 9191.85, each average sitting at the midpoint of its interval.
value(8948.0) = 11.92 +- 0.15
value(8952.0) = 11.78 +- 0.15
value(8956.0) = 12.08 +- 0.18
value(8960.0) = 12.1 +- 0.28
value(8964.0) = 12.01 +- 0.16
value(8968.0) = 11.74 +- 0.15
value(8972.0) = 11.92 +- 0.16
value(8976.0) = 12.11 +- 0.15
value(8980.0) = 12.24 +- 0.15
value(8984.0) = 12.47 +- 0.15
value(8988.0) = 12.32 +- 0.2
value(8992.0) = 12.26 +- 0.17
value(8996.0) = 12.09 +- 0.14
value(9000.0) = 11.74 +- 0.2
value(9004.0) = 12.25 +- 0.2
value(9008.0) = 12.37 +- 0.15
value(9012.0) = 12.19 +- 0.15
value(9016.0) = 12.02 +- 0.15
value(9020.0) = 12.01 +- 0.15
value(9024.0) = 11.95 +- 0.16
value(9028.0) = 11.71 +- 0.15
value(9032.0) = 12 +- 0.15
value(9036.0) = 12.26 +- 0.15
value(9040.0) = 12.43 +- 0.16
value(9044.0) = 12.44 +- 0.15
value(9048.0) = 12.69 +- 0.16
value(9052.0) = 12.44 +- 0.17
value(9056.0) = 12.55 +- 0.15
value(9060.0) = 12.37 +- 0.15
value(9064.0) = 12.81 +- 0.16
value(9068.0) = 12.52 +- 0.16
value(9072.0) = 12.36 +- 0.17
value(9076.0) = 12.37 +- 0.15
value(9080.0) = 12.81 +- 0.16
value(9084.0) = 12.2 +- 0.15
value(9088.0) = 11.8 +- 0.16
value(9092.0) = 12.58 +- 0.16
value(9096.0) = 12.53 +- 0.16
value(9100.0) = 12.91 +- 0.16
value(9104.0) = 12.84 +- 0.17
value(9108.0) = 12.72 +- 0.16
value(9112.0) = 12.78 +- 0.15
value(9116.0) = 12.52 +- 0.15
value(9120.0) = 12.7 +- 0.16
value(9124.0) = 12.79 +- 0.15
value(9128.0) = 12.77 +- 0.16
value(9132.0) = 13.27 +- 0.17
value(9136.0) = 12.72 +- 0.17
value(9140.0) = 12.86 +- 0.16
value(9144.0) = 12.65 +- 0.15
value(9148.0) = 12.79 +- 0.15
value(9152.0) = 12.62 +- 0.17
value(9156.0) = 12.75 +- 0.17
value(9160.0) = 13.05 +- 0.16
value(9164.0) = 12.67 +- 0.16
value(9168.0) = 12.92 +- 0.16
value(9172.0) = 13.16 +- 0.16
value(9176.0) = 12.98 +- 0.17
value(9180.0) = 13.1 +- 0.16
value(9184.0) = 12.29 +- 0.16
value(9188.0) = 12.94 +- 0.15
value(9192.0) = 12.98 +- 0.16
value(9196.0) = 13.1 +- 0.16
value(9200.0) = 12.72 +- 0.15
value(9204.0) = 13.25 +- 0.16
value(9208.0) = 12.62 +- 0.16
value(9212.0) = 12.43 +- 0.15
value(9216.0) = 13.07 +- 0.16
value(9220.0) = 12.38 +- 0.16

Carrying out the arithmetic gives 0.3 AA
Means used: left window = 12.1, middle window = 12.4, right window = 12.8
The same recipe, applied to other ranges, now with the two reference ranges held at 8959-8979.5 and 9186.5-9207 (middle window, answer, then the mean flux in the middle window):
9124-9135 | -0.2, 13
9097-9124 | -0.3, 12.7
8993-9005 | 0.1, 12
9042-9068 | -0.4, 12.5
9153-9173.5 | -0.1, 12.9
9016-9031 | 0.4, 11.9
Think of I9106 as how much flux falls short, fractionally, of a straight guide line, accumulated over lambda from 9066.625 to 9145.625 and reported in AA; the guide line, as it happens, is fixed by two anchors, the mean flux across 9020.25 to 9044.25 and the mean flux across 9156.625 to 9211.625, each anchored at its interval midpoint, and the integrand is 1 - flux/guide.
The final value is -1.0 AA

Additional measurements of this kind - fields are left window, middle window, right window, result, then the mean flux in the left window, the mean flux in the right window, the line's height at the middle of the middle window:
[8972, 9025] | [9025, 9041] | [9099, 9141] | 0.3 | 12.2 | 12.8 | 12.3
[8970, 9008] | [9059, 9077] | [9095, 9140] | 0.1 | 12.2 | 12.8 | 12.5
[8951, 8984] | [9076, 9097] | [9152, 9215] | 0.2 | 12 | 12.9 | 12.5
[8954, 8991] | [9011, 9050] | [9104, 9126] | 0.6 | 12.1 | 12.7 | 12.4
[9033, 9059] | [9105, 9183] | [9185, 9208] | -0.4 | 12.4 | 12.9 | 12.8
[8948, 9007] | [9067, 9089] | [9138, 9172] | 0.2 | 12.1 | 12.8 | 12.5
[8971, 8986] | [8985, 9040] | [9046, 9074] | 1.0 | 12.2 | 12.5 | 12.3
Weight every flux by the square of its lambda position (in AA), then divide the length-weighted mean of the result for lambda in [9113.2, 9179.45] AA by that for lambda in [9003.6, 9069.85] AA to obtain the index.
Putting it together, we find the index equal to 1.07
